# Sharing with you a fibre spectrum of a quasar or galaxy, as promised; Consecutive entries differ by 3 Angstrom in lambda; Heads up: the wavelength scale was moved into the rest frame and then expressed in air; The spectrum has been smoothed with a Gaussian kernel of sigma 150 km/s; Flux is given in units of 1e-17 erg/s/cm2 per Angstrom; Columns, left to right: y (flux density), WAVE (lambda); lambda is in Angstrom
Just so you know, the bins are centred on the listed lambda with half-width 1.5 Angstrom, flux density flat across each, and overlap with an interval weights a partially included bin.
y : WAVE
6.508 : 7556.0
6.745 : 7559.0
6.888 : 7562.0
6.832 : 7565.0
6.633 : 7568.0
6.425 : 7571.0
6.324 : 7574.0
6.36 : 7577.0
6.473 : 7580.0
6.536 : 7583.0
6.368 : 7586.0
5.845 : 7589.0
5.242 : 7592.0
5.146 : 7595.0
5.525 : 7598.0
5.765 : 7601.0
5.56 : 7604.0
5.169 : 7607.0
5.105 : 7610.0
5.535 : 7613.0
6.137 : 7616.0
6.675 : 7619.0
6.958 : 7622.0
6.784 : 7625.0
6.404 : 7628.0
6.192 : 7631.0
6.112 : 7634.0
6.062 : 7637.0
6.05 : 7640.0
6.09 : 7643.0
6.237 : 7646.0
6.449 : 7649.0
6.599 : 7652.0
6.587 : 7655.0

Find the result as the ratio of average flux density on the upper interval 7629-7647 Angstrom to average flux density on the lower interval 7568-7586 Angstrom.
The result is 0.95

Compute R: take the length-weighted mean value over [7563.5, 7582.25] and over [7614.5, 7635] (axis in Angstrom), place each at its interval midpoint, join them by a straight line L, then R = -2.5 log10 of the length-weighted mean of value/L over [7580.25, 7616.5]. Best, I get 0.146 mag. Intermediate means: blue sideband 6.51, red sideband 6.47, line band 5.68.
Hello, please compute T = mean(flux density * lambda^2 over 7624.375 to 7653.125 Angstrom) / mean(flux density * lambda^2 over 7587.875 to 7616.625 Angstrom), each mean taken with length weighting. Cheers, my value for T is 1.16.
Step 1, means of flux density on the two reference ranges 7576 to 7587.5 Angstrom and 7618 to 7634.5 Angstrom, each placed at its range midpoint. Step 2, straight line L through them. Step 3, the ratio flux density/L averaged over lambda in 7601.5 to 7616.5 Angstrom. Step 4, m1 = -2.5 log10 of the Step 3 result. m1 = 0.186 mag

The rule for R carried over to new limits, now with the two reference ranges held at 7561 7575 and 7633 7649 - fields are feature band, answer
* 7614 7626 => -0.05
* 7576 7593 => 0.06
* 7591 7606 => 0.18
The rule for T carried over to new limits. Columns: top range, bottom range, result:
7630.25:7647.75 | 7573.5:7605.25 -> 1.05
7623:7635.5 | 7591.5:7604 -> 1.18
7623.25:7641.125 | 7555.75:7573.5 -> 0.96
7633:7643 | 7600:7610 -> 1.13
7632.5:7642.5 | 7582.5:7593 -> 1.03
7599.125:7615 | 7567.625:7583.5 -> 0.85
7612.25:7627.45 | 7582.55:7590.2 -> 1.05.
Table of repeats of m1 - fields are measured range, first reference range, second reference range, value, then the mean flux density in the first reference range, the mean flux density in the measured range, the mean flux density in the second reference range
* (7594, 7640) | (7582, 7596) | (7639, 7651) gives 0.014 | 5.83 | 5.95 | 6.23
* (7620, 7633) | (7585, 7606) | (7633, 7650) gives -0.103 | 5.61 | 6.57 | 6.16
